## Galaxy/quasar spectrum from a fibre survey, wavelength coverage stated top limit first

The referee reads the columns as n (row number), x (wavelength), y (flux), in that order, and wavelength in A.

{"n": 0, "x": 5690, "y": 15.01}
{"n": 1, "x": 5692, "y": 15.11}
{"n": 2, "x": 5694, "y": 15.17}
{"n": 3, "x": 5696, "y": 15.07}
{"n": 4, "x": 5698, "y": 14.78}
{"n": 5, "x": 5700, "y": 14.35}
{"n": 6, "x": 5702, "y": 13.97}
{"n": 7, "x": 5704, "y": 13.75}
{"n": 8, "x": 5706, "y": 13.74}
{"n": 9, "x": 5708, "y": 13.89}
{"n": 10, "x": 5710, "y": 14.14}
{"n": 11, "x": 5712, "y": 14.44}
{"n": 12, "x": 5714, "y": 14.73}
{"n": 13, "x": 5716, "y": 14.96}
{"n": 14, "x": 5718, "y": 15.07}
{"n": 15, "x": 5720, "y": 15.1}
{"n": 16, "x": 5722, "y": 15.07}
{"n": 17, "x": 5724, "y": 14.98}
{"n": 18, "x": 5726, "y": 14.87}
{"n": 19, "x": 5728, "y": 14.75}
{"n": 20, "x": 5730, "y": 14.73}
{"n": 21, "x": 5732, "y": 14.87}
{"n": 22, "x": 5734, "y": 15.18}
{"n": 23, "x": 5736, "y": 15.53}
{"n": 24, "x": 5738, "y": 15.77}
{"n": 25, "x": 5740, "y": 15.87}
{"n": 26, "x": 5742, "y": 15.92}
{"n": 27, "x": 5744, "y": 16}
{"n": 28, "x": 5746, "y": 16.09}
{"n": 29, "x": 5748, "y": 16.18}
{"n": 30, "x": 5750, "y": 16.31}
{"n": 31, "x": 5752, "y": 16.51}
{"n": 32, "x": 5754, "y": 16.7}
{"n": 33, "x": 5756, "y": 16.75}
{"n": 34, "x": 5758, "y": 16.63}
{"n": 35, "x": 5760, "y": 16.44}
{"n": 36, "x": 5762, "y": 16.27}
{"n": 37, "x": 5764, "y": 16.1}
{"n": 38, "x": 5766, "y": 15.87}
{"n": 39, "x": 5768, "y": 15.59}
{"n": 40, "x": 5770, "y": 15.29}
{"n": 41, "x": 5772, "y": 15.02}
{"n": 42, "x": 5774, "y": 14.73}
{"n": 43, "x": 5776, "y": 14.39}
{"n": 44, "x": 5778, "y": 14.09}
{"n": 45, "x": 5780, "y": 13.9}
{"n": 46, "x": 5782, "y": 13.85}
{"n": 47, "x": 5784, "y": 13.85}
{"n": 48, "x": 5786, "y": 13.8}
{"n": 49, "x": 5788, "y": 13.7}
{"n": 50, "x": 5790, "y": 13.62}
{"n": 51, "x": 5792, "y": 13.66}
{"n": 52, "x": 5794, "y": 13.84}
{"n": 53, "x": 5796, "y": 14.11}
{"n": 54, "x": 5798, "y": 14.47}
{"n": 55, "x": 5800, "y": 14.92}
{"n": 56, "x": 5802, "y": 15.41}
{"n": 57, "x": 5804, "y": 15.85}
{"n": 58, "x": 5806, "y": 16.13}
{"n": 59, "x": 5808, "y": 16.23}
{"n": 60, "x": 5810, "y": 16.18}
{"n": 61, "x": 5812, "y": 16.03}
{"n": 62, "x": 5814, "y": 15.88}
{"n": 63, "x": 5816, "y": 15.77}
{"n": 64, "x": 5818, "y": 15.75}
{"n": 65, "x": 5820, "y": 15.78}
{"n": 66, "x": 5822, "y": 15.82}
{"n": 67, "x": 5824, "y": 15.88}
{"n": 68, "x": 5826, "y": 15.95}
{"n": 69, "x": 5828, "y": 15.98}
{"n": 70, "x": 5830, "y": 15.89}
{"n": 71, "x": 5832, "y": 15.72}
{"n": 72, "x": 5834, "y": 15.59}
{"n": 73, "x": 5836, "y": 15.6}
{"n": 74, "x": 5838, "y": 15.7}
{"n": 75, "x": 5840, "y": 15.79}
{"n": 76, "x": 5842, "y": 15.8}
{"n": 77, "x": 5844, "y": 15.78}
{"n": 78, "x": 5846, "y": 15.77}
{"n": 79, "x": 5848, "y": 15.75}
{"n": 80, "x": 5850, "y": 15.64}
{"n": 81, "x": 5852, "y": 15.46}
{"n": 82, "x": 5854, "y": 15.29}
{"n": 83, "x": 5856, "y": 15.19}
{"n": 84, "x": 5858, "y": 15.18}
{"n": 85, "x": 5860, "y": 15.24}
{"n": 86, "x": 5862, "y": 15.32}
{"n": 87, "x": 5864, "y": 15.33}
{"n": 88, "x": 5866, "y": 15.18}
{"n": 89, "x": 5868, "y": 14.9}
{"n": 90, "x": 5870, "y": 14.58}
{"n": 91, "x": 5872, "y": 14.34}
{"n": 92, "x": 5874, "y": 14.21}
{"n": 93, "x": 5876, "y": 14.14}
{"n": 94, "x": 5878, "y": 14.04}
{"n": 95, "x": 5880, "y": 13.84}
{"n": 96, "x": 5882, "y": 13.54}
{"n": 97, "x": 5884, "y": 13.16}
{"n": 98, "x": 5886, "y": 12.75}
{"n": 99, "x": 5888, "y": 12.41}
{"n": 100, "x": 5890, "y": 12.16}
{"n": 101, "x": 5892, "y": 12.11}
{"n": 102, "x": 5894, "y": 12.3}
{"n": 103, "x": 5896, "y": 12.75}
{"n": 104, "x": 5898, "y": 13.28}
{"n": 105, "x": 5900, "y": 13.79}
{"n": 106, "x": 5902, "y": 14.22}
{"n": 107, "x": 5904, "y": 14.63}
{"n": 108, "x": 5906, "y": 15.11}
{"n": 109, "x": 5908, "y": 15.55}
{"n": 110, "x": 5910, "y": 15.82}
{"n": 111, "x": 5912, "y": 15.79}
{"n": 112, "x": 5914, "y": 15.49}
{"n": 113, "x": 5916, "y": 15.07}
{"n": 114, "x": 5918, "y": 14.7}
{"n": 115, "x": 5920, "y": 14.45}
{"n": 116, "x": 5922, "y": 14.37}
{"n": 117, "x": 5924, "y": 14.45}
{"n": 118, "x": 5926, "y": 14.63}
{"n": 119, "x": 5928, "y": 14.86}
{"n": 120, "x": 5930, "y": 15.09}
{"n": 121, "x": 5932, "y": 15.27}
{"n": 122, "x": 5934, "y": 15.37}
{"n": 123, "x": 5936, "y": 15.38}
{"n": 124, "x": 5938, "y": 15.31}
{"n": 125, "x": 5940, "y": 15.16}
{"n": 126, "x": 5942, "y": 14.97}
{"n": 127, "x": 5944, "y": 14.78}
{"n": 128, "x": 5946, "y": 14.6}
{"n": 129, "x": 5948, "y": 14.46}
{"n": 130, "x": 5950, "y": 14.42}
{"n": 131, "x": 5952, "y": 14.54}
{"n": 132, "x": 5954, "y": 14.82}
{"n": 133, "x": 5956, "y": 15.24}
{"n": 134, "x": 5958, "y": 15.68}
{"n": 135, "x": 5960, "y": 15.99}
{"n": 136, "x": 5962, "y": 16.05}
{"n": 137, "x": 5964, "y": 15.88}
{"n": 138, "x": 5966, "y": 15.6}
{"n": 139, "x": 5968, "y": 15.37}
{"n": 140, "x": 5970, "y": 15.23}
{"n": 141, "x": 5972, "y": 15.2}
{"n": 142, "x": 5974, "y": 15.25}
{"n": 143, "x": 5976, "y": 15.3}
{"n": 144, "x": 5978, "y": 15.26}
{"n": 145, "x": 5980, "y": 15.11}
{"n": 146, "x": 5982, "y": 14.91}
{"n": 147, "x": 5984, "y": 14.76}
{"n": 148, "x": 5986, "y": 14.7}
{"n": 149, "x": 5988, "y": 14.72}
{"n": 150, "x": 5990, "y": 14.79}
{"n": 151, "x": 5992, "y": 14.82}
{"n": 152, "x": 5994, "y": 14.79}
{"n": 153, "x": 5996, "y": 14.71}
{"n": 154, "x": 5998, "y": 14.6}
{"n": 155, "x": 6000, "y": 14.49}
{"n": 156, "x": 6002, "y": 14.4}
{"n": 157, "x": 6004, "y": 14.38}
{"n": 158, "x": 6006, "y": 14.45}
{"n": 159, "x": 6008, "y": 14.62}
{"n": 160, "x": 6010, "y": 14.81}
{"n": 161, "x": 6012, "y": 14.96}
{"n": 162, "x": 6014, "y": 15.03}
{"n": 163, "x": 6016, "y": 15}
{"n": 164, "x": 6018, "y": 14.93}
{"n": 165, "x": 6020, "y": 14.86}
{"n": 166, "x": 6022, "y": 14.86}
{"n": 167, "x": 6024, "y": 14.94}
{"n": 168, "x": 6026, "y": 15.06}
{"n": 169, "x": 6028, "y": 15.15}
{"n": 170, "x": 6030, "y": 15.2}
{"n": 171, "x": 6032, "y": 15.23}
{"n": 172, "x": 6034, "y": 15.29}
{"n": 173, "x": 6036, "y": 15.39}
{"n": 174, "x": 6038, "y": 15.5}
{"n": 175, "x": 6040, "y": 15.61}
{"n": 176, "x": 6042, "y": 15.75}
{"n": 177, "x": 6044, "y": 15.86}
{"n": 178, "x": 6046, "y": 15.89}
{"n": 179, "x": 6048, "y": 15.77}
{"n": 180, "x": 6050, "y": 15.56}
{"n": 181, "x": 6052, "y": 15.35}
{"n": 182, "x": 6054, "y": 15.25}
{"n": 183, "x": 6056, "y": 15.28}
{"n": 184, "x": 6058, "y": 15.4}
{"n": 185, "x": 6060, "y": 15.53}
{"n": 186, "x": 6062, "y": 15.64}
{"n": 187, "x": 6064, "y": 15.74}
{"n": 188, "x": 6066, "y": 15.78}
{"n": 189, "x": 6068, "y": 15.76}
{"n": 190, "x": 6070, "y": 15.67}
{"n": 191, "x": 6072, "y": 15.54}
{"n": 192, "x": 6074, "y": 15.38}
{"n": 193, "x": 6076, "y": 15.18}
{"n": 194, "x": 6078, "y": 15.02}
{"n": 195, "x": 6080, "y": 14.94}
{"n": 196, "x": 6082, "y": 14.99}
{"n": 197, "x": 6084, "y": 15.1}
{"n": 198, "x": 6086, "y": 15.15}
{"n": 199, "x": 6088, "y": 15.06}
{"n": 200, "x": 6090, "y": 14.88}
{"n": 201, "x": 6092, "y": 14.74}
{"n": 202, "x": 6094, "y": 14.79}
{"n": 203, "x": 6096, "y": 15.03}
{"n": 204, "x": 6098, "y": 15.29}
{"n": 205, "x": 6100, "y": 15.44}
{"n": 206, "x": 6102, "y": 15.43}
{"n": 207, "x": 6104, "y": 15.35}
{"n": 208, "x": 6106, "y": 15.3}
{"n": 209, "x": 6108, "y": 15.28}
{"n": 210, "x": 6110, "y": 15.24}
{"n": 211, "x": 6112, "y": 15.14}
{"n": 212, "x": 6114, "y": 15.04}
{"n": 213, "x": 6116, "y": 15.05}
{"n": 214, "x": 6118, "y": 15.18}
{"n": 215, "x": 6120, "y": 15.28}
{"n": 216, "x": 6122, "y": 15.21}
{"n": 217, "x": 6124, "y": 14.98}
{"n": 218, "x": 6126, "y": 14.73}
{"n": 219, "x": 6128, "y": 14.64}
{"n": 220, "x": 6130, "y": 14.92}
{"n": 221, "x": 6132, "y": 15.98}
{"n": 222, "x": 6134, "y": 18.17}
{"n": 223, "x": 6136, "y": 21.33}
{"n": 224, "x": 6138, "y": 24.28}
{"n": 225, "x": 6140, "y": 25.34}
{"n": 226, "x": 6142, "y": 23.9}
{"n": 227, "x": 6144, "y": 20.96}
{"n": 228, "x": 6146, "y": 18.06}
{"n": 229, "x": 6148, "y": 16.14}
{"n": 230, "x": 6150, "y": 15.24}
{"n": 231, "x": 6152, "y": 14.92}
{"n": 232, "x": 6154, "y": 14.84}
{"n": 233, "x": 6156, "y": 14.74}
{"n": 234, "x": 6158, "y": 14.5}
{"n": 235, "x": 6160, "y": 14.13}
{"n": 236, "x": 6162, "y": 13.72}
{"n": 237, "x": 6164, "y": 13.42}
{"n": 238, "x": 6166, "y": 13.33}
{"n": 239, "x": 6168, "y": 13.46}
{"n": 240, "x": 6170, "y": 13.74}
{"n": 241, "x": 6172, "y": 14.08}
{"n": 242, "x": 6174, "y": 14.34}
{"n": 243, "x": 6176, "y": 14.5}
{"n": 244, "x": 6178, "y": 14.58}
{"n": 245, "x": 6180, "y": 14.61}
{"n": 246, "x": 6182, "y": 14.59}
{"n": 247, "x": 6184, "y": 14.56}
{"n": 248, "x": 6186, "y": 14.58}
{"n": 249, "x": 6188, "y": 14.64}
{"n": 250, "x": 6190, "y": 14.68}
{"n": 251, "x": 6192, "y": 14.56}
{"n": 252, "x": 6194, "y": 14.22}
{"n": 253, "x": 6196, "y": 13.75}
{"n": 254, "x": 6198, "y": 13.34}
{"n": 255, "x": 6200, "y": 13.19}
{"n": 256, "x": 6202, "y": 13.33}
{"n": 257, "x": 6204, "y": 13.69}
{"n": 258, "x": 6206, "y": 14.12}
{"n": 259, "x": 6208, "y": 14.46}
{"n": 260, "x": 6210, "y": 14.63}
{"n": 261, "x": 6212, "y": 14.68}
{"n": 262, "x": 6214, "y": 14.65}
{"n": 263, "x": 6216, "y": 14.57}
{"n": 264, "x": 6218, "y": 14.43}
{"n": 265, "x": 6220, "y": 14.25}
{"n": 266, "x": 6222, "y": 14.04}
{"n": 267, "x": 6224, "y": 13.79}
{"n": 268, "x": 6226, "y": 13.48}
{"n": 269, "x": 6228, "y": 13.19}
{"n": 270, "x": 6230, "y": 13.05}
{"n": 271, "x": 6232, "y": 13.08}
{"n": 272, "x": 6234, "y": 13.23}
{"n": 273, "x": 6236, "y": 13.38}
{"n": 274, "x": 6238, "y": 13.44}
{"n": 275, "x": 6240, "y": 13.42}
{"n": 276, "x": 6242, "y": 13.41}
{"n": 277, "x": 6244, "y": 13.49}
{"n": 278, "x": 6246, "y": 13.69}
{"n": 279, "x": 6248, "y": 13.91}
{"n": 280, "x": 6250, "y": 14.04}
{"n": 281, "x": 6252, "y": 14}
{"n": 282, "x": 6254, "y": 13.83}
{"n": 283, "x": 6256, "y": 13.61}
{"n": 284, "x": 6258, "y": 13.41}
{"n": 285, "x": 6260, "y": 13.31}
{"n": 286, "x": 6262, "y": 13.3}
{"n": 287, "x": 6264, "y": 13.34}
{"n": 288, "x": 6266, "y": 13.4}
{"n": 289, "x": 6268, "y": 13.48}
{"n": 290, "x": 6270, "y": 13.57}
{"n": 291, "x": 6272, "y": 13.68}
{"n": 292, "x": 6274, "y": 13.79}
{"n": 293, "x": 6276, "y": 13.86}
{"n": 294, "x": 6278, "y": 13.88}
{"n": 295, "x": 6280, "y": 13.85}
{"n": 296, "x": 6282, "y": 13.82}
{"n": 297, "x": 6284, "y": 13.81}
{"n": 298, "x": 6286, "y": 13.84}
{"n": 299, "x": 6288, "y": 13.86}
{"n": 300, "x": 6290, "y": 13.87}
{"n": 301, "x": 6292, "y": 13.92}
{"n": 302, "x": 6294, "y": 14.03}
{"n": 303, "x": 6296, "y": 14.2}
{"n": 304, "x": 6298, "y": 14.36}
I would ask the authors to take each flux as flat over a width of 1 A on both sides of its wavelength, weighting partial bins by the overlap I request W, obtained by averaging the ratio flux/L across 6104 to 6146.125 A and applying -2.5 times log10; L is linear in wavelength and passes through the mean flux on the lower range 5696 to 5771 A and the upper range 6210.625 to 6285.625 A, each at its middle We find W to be -0.221 mag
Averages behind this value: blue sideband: 15.3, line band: 17.3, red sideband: 13.7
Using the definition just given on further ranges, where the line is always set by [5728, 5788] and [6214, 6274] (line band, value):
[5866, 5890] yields 0.09 mag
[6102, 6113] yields -0.08 mag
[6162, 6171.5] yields 0.03 mag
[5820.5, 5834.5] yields -0.05 mag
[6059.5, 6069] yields -0.10 mag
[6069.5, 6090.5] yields -0.07 mag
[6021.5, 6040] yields -0.06 mag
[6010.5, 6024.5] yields -0.03 mag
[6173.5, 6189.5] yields -0.05 mag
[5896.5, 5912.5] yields 0.01 mag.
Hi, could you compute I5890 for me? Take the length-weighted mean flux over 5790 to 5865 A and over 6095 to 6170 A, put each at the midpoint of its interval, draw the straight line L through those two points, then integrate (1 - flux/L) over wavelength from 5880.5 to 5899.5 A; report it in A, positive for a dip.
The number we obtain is 3.5 A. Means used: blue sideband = 15.5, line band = 12.8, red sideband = 16.2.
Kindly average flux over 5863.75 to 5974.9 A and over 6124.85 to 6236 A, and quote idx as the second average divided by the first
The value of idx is 1.0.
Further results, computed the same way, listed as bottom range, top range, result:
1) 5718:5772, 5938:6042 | 0.96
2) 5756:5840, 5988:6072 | 0.99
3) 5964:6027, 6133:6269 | 0.99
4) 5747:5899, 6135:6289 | 0.98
